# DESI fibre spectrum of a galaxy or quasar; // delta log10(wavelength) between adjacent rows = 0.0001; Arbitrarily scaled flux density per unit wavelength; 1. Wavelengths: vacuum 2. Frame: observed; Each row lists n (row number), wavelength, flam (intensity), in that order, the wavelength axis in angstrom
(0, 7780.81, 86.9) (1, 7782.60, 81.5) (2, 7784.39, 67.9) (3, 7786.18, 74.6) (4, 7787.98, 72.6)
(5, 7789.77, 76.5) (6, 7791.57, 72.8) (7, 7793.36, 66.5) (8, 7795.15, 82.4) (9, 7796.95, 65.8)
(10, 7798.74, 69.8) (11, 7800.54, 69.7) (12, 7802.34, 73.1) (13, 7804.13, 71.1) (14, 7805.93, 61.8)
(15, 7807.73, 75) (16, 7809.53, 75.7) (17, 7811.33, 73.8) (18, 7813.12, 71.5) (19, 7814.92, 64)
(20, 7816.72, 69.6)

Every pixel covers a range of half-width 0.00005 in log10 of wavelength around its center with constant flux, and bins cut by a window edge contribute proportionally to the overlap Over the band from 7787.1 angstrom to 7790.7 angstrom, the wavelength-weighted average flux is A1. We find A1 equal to 74.5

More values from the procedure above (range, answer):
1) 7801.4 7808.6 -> 70.2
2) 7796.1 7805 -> 70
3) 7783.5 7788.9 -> 71.7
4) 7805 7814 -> 71.6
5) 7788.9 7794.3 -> 72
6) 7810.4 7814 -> 72.8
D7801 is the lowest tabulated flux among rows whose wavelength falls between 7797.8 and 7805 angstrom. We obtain 69.7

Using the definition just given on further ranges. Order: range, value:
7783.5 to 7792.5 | 67.9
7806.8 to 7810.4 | 75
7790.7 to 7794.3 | 66.5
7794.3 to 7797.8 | 65.8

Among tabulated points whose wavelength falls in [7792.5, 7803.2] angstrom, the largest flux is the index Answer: 82.4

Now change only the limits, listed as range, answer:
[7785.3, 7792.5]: 76.5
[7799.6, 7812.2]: 75.7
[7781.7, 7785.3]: 81.5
